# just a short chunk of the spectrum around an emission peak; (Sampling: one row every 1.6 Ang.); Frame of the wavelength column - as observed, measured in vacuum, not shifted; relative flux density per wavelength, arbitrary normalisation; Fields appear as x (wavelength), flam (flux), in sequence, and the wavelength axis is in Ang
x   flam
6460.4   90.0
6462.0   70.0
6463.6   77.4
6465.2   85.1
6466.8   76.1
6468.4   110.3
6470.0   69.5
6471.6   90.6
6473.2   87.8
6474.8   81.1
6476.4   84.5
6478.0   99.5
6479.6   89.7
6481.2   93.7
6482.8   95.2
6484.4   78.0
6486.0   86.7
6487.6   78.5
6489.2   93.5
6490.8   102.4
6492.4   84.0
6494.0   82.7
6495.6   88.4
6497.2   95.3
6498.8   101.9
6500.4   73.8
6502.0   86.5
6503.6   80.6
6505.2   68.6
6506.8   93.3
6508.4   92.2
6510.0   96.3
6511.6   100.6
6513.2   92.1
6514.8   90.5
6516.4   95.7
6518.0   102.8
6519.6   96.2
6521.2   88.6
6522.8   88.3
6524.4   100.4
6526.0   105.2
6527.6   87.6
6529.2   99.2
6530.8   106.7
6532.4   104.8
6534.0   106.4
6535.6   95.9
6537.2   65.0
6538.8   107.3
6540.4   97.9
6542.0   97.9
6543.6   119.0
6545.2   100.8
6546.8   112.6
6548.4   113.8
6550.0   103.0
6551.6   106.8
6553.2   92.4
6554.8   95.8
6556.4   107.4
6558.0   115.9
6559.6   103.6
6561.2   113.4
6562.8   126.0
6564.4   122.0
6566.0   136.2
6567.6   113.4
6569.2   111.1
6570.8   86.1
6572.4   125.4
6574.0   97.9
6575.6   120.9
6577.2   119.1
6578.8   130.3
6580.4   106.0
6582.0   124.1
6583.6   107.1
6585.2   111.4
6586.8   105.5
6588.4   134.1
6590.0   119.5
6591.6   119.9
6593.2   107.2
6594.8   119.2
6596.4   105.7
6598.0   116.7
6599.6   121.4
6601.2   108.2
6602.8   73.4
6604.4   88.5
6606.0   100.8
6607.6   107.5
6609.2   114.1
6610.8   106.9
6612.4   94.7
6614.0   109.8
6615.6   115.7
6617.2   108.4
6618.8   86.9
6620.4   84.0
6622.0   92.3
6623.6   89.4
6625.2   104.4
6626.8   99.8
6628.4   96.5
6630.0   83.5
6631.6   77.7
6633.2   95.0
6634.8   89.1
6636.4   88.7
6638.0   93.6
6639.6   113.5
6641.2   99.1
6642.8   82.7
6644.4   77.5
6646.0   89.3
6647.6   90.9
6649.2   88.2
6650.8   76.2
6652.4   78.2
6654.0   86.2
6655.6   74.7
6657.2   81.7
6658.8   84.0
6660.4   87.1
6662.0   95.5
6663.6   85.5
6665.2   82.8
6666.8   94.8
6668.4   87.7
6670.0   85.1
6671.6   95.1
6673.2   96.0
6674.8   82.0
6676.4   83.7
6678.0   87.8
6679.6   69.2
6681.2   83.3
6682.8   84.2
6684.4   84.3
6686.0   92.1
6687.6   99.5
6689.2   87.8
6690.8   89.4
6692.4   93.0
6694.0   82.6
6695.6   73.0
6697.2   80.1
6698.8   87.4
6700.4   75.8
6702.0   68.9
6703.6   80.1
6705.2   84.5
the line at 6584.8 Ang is Mg II 2798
